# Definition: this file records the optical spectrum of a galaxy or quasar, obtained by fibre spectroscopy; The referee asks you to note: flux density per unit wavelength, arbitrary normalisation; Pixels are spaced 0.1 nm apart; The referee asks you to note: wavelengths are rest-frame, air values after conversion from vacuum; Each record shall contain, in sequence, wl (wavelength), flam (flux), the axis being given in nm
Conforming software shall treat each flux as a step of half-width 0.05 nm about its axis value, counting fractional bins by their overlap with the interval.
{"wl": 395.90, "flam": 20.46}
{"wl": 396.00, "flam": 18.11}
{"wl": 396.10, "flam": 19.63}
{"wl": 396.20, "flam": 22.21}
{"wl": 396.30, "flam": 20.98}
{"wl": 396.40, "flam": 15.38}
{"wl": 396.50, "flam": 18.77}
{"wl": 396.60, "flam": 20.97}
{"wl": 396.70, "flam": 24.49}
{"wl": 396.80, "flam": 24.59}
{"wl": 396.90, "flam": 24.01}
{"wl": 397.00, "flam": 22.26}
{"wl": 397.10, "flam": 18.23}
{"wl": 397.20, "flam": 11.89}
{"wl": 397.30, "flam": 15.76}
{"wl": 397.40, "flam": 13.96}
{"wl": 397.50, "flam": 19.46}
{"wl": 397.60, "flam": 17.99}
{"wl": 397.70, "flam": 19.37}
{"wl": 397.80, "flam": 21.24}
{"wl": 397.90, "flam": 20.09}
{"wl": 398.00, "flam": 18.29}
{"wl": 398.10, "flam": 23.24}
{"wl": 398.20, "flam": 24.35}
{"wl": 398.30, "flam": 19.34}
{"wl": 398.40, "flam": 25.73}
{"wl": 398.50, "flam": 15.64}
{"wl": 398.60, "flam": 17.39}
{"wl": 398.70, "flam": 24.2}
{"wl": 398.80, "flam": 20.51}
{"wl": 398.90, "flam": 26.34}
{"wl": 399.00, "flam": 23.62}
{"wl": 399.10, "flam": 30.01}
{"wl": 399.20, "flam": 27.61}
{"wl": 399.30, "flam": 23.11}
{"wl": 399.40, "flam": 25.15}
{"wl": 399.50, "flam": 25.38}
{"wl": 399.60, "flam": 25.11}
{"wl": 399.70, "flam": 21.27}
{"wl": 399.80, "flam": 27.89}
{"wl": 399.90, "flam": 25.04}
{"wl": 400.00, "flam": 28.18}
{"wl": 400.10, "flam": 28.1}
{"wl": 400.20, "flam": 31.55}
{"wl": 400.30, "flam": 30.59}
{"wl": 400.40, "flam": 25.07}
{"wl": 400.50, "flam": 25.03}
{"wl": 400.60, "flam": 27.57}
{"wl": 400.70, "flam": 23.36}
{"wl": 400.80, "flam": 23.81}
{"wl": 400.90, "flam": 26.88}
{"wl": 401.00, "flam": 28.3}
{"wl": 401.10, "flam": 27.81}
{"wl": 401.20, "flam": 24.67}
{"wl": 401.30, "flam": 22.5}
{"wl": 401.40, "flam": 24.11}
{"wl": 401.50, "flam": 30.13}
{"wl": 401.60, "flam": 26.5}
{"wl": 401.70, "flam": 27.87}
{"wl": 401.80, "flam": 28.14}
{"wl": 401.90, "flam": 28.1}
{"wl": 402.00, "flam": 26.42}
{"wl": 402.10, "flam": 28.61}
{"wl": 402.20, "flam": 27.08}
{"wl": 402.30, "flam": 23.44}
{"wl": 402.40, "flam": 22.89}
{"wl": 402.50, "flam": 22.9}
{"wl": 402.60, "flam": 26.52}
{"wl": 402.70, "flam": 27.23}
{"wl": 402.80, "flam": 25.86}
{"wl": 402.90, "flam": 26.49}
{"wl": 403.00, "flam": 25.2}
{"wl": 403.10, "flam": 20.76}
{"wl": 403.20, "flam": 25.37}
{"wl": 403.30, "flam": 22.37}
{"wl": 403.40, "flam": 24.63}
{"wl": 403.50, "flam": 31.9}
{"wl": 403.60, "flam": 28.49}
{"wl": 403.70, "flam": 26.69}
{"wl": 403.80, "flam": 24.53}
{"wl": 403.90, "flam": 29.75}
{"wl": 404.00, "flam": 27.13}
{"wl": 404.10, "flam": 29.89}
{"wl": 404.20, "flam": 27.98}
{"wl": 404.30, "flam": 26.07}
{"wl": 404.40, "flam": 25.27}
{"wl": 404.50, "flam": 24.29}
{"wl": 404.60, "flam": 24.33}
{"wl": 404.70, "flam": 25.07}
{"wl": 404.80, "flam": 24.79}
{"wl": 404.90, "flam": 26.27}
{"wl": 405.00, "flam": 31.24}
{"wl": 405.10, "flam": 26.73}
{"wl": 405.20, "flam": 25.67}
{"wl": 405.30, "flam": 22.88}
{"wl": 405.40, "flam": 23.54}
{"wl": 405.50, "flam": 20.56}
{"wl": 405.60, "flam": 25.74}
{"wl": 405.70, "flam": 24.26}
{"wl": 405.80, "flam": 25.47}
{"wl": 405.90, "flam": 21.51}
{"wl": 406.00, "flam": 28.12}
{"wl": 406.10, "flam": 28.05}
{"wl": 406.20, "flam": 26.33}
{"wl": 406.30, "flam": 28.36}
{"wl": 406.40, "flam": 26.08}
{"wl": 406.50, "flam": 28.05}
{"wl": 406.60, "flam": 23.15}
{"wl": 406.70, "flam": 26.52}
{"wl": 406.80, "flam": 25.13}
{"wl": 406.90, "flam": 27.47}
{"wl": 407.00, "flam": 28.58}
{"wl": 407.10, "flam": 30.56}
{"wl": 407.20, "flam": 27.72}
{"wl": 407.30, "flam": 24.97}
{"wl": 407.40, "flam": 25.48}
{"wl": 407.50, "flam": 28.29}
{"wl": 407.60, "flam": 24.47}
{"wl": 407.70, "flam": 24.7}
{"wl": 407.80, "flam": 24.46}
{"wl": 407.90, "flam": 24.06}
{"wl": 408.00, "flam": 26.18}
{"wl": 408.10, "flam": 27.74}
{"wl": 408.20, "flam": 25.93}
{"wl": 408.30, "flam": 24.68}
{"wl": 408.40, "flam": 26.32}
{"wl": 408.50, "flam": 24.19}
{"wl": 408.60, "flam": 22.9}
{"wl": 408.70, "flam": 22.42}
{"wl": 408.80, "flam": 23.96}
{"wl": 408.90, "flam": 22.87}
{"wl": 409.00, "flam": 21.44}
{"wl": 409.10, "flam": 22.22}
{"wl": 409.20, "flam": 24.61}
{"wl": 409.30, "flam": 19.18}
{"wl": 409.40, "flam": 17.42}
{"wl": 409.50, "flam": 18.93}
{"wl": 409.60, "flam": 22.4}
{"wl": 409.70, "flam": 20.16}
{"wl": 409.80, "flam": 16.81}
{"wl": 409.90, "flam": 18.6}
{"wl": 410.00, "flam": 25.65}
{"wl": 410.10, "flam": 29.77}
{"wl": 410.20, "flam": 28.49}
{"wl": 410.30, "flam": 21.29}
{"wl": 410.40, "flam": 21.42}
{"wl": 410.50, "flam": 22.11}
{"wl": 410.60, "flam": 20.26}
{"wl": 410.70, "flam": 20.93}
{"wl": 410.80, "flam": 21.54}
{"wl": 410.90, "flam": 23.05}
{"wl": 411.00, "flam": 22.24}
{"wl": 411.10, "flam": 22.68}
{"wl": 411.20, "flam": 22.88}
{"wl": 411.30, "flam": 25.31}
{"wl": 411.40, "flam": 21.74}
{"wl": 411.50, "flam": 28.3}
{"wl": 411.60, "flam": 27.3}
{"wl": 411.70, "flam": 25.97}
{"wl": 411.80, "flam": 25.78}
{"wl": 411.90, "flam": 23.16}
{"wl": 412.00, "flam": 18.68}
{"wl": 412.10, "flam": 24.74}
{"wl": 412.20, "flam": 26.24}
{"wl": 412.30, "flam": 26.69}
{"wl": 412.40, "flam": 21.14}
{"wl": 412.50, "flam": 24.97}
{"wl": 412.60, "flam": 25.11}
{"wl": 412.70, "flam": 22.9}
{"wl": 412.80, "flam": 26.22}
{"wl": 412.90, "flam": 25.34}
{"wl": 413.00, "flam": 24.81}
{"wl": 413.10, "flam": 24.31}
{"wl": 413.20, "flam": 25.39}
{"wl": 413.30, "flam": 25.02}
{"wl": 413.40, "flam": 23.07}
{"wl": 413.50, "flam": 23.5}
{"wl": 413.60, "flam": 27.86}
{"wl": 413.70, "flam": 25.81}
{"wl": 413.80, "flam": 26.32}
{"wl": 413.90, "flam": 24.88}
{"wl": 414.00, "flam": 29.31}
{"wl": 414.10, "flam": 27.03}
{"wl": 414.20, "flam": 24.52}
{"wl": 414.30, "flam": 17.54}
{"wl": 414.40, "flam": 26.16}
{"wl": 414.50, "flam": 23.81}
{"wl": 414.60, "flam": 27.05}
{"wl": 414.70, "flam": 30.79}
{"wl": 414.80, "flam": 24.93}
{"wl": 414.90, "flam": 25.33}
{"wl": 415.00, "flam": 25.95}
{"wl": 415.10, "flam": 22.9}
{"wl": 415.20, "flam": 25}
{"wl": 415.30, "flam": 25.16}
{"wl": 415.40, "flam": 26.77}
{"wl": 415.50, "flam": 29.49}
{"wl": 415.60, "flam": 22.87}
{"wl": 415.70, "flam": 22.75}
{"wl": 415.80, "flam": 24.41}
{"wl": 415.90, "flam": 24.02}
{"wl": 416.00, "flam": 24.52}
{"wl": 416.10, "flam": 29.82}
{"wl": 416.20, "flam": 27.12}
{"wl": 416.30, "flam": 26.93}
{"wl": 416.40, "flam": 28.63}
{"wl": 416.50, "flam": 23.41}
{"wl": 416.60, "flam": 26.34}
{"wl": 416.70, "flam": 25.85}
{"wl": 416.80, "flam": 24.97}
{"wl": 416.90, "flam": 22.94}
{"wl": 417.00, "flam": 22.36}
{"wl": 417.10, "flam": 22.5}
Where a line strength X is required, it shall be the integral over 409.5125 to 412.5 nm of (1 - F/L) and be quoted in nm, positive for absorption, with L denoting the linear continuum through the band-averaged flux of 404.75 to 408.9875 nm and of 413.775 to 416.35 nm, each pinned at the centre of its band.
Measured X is 0.27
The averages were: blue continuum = 25.6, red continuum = 25.6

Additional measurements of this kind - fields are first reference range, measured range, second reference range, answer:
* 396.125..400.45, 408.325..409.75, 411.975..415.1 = 0.13 nm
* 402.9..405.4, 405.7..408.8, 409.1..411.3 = -0.24 nm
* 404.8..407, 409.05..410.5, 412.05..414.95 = 0.20 nm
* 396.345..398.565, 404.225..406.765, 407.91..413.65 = -0.40 nm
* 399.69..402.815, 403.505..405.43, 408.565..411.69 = -0.11 nm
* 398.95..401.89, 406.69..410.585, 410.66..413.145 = 0.11 nm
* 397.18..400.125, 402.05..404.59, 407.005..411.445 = -0.36 nm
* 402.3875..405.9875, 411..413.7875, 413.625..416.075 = 0.09 nm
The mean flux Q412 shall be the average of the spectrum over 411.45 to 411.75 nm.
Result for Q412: 27.2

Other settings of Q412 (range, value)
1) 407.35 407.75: 25.7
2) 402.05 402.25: 27.8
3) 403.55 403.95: 27.4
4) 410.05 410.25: 29.1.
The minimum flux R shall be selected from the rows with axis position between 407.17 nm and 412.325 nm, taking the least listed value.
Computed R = 16.81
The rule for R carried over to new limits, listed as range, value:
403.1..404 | 20.76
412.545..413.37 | 22.9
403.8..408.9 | 20.56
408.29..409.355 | 19.18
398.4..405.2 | 15.64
